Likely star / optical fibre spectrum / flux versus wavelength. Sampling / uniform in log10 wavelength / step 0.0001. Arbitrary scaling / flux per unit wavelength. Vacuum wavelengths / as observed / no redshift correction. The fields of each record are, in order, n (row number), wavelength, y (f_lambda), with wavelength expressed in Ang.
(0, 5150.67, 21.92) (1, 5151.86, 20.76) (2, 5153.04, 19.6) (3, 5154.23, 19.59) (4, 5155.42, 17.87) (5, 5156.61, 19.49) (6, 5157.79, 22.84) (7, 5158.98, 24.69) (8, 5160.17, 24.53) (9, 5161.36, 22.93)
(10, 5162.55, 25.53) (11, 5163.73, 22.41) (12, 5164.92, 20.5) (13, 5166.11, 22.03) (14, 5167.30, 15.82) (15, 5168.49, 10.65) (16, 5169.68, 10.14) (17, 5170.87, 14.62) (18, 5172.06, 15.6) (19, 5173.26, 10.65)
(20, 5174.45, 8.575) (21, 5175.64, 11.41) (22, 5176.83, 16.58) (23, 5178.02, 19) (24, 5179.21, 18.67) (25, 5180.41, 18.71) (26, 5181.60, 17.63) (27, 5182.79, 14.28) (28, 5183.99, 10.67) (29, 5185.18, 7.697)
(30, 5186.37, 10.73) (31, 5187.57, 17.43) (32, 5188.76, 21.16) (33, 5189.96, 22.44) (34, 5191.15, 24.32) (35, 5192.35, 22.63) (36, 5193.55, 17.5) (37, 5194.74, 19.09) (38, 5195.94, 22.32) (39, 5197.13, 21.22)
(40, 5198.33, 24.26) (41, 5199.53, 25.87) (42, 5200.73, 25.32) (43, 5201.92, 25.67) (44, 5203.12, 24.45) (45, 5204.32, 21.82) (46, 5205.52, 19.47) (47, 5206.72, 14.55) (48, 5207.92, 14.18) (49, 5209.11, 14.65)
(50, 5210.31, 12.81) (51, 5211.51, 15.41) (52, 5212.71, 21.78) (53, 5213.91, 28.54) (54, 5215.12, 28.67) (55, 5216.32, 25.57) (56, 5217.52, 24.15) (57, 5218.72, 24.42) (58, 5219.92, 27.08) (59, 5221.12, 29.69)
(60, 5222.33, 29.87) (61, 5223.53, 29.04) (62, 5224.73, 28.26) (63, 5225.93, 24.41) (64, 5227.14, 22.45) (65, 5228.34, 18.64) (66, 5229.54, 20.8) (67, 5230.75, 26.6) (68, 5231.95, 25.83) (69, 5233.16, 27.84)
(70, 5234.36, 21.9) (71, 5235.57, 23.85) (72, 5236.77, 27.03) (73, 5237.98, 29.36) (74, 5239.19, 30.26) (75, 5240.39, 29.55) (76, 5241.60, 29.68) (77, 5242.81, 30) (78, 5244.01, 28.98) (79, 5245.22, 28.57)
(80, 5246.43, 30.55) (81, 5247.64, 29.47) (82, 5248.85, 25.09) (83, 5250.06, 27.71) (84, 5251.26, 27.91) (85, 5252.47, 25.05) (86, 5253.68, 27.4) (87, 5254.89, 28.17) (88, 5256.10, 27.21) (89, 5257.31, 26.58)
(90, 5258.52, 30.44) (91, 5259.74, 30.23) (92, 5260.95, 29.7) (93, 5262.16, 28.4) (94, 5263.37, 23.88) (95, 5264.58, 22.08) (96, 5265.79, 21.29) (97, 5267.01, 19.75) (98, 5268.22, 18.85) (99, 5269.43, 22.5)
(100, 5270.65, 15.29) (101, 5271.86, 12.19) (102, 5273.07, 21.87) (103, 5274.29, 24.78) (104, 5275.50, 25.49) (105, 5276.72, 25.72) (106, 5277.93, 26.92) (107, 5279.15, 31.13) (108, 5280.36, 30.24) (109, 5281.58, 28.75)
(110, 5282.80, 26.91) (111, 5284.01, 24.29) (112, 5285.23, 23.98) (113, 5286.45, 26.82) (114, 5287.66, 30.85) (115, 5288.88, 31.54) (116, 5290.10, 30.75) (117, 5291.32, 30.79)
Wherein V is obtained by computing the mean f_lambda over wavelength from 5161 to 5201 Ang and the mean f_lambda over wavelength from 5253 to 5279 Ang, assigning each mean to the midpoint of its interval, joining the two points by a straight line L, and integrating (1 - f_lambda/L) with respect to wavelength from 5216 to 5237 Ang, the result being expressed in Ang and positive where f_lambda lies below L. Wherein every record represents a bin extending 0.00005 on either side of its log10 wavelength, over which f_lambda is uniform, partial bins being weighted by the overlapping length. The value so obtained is -4.05 Ang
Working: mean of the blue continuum 17.8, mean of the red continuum 24.3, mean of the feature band 25.4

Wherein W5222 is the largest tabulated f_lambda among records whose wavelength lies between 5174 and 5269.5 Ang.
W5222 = 30.55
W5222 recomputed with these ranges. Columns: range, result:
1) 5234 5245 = 30.26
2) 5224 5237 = 28.26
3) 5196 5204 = 25.87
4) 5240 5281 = 31.13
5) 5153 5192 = 25.53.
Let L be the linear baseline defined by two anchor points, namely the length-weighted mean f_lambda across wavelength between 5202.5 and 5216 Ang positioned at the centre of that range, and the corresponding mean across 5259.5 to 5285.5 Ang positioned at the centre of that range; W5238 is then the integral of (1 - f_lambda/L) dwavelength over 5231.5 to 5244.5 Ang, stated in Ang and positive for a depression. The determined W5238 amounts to -3.49 Ang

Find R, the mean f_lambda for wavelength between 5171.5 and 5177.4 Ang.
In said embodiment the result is 12.5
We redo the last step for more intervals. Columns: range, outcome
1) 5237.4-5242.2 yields 29.7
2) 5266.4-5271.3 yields 19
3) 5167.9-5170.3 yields 10.4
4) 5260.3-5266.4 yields 25.1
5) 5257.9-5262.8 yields 29.6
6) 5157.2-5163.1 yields 24.1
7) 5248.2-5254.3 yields 26.7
